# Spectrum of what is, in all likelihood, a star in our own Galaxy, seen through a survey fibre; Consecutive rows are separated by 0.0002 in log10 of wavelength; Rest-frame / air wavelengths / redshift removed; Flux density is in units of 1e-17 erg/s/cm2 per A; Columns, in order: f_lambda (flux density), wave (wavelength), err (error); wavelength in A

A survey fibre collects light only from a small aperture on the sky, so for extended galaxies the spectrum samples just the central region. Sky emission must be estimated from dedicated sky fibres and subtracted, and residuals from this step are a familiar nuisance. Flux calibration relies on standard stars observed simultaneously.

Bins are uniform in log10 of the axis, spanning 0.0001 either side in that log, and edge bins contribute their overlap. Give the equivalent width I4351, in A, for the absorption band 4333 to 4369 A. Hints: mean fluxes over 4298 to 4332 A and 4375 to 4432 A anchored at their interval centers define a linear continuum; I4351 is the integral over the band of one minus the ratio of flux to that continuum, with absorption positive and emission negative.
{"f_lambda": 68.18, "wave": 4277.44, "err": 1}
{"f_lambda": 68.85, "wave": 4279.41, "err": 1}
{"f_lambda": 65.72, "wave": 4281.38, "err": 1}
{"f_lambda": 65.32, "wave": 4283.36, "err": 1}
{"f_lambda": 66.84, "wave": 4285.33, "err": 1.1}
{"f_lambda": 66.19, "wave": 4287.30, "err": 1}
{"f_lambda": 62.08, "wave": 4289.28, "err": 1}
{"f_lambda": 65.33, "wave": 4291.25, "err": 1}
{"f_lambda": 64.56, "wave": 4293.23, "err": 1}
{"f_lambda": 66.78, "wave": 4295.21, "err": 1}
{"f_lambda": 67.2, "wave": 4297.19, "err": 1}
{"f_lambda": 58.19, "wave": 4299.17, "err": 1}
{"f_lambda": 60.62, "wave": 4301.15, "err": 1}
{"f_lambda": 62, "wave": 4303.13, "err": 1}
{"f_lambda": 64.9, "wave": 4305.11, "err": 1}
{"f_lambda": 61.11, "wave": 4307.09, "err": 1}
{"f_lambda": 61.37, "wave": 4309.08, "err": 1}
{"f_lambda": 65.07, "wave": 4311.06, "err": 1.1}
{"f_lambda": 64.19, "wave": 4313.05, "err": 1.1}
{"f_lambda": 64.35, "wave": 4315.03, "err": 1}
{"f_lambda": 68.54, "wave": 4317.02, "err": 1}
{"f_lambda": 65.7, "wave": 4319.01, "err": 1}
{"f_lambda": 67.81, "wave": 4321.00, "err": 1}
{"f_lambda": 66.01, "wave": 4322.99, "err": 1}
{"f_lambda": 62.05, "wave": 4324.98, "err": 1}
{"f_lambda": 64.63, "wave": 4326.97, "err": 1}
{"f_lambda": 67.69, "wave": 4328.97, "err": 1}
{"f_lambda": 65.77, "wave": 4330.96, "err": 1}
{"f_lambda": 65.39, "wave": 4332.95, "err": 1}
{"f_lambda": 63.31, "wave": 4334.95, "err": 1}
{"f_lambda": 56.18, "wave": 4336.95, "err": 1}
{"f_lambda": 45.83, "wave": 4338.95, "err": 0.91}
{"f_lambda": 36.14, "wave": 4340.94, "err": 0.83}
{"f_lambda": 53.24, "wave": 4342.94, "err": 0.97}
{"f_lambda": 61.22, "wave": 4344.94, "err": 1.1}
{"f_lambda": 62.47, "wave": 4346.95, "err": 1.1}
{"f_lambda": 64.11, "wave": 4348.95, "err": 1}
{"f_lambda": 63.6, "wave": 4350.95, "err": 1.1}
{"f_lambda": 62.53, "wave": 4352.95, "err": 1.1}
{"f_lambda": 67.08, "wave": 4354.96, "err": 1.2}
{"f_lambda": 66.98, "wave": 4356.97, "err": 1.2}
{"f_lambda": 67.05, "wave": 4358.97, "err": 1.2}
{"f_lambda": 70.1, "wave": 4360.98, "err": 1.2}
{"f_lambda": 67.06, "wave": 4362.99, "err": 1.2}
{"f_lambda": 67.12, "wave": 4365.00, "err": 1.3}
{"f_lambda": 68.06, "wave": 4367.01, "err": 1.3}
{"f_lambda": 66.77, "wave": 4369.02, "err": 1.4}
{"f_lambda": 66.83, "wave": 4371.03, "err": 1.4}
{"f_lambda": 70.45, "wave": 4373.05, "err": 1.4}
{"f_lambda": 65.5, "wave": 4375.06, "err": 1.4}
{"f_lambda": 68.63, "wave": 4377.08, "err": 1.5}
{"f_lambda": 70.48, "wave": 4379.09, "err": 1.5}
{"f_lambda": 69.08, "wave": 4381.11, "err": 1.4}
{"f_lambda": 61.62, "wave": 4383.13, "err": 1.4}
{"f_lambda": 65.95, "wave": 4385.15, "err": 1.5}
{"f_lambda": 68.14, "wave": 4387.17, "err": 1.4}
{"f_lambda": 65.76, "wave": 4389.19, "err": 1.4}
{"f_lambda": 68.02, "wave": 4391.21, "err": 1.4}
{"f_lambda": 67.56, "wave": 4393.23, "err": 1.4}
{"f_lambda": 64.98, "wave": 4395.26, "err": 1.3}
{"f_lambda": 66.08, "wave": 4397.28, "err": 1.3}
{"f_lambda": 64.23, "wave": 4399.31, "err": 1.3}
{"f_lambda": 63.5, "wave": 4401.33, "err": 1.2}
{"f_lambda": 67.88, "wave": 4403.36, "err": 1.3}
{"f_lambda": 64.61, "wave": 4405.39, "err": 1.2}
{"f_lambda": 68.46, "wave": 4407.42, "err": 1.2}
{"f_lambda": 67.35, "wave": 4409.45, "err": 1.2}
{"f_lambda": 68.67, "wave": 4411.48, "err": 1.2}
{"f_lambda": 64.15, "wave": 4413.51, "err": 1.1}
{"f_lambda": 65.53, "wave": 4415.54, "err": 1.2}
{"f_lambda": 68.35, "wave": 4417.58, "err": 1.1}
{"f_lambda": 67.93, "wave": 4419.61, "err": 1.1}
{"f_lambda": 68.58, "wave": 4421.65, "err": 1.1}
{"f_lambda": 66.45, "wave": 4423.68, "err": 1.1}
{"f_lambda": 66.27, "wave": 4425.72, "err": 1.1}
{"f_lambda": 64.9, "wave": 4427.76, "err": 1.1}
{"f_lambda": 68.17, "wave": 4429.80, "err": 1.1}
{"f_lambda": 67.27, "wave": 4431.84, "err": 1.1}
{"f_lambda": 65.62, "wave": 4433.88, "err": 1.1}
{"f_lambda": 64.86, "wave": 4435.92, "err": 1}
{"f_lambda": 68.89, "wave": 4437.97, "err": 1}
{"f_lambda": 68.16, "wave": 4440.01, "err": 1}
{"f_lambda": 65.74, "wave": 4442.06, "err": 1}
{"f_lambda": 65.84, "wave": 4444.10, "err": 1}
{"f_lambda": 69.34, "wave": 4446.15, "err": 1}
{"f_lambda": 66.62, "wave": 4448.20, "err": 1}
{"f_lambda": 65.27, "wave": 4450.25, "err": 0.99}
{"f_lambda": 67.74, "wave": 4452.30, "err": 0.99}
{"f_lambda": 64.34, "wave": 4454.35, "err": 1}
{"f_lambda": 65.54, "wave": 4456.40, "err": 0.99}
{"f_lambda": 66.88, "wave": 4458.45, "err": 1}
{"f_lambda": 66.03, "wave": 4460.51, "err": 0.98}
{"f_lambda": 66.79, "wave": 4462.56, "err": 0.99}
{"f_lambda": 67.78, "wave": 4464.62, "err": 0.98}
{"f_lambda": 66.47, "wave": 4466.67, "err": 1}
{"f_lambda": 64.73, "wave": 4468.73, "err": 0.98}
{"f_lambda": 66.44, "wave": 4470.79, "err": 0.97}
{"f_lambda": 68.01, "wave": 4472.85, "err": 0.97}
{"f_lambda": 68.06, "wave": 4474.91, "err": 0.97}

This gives 2.0 A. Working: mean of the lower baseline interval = 64.2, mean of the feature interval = 61.6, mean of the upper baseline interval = 66.7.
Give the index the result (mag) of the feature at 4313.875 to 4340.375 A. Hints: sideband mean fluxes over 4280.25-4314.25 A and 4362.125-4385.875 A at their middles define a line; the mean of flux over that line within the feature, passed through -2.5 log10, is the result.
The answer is 0.04 mag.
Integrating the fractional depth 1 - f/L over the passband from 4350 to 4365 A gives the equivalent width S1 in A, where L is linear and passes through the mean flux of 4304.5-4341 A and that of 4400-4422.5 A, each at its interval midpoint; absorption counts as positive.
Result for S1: -0.52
